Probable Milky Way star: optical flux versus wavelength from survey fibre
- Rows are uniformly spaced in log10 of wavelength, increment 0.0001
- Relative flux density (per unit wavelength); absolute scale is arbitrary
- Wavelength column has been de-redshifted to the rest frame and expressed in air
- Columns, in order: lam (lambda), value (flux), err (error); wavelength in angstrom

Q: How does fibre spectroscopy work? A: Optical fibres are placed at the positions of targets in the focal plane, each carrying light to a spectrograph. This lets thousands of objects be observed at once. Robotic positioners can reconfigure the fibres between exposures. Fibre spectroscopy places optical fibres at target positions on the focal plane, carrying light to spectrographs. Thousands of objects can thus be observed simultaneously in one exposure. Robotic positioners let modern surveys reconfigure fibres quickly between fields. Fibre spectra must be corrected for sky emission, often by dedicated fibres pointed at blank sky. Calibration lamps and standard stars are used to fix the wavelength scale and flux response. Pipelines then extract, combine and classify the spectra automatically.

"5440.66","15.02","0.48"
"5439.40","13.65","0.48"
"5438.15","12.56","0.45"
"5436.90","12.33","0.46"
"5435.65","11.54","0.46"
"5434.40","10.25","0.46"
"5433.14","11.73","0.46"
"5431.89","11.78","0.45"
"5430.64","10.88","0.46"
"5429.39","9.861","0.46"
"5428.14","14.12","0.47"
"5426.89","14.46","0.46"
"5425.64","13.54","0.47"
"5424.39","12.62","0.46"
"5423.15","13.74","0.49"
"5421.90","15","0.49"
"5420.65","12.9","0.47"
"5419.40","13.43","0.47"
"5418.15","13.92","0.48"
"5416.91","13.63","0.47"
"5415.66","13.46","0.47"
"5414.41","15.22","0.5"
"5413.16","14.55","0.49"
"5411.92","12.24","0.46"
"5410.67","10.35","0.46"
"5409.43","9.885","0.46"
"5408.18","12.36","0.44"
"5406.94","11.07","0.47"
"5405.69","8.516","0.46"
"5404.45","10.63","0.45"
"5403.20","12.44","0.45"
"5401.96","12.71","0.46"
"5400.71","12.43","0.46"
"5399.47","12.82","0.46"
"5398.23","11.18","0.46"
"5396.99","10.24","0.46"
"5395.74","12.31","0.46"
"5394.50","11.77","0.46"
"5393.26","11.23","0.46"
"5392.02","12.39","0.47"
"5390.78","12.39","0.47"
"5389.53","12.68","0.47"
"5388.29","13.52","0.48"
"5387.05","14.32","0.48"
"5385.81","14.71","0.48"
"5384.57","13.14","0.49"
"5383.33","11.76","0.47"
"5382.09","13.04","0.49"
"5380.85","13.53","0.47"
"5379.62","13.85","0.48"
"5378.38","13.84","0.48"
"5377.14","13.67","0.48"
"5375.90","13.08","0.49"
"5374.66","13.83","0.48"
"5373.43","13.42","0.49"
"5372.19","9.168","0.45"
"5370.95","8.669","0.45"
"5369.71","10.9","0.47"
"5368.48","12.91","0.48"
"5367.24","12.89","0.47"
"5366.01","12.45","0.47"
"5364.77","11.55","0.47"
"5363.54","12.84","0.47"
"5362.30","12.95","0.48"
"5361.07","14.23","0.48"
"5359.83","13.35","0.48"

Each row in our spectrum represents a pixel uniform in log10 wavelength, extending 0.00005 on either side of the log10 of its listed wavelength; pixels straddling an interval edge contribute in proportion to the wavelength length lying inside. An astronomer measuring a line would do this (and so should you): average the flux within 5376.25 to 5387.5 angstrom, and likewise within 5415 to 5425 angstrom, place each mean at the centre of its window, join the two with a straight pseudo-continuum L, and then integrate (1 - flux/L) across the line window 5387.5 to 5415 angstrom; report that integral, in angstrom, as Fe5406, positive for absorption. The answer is 3.2 angstrom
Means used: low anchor 13.5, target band 12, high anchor 13.6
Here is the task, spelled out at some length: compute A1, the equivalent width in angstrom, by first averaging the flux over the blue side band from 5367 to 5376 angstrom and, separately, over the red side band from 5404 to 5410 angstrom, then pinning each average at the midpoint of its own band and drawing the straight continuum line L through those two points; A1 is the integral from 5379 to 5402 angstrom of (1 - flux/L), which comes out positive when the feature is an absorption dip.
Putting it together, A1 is -3.2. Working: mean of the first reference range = 11.7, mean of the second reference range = 10.5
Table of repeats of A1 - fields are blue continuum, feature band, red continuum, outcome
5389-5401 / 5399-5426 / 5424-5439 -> -1.3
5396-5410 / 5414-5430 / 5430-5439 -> -2.8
